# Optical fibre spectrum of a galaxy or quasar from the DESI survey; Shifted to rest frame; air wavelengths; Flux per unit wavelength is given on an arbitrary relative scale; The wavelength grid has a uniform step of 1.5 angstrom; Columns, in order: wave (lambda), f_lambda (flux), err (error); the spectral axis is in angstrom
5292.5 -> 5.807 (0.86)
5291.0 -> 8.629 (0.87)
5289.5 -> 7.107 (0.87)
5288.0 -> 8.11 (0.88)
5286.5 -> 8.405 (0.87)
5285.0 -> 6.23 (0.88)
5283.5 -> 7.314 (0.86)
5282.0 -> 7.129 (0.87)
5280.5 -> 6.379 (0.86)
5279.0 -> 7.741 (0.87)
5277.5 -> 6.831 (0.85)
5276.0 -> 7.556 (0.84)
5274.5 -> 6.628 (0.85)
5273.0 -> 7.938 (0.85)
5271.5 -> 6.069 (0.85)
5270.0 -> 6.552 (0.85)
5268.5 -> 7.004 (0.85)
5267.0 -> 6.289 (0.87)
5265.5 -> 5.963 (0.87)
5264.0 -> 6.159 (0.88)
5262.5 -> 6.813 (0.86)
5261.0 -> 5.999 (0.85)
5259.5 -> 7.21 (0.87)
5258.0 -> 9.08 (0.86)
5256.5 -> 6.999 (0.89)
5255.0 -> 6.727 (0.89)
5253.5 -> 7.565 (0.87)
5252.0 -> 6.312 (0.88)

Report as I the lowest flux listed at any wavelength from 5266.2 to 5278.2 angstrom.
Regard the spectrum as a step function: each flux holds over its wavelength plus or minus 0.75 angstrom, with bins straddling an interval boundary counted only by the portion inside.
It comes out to 6.069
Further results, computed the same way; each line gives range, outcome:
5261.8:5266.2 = 5.963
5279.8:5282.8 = 6.379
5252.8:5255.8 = 6.727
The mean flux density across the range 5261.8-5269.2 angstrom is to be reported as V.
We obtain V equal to 6.44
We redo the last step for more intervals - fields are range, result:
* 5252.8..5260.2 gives 7.52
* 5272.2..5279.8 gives 7.32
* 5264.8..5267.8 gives 6.14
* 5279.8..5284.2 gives 6.94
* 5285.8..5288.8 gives 8.24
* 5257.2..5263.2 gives 7.28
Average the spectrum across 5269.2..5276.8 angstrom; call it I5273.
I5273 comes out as 6.95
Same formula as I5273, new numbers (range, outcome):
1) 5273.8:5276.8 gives 7.1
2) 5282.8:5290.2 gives 7.44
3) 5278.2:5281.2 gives 7.07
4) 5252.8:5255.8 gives 7.14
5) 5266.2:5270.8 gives 6.6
